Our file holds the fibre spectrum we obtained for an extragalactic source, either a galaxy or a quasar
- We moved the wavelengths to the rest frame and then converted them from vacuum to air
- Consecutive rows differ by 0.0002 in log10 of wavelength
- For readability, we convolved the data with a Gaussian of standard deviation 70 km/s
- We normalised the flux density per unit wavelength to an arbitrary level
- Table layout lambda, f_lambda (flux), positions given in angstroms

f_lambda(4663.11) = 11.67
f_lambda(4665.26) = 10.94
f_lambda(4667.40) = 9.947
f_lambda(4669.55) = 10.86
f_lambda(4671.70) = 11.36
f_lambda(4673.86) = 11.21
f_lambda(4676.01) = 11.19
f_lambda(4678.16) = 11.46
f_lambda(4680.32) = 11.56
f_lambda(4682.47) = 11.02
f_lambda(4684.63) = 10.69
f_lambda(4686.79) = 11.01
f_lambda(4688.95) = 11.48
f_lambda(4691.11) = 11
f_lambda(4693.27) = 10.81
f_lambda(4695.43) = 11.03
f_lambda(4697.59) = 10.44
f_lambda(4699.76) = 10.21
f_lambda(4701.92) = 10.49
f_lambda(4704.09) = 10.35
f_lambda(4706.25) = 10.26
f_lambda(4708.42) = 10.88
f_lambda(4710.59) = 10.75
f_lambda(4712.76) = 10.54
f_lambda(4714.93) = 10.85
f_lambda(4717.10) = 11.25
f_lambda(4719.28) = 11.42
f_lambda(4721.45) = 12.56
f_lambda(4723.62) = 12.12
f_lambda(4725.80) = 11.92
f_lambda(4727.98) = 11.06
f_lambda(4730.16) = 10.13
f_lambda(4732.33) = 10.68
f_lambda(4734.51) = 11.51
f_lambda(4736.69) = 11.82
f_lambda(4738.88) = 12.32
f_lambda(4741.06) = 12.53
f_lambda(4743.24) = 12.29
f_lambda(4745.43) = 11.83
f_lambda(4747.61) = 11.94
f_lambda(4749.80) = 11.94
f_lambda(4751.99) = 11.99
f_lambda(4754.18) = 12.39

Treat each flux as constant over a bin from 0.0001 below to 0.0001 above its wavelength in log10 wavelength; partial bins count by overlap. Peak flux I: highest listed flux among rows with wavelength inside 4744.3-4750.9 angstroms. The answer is 11.94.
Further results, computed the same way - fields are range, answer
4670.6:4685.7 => 11.56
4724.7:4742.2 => 12.53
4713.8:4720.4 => 11.42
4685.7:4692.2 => 11.48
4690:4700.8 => 11.03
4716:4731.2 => 12.56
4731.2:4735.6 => 11.51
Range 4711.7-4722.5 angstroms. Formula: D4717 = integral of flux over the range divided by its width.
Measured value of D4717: 11.3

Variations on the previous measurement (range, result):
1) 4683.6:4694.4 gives 11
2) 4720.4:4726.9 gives 12.2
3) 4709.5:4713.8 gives 10.6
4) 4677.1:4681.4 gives 11.5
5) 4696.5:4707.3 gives 10.4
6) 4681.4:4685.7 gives 10.8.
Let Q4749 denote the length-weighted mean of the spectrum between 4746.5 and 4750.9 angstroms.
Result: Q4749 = 11.9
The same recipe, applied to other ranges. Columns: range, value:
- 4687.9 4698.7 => 10.9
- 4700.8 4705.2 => 10.4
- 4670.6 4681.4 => 11.4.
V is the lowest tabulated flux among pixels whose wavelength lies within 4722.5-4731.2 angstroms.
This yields 10.13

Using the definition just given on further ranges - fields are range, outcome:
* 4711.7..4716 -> 10.54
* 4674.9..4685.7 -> 10.69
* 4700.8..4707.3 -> 10.26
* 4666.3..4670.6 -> 9.947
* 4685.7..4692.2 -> 11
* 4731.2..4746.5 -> 10.68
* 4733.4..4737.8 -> 11.51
